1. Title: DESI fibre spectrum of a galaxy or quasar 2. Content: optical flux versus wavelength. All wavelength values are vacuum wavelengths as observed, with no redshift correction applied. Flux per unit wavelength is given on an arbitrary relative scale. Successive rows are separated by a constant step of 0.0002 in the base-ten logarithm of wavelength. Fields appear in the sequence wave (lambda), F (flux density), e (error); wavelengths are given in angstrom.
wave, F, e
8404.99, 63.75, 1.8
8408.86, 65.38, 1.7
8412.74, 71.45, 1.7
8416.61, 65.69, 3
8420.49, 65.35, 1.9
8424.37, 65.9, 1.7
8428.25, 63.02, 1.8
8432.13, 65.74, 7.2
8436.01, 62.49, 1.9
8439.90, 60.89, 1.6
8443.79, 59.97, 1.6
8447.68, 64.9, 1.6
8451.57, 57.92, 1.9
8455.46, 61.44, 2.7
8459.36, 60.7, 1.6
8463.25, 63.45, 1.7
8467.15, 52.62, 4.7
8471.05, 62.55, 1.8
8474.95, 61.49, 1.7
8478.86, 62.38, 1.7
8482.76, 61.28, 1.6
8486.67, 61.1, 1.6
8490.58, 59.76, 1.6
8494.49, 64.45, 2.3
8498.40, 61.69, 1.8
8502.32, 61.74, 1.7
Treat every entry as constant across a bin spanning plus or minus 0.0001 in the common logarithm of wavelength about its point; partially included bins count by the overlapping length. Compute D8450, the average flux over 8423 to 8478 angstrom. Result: 61.6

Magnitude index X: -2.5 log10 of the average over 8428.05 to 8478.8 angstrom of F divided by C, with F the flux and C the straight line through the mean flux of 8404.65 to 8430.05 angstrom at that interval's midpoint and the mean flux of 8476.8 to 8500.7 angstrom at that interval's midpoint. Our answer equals 0.044 mag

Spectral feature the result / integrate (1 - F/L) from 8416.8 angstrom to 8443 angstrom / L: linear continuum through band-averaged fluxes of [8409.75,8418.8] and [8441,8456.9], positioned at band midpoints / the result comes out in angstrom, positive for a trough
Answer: 0.4 angstrom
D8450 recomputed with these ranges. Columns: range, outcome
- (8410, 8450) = 64.5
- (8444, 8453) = 61.3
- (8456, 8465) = 62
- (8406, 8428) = 66.3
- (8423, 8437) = 64.4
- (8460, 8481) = 60.5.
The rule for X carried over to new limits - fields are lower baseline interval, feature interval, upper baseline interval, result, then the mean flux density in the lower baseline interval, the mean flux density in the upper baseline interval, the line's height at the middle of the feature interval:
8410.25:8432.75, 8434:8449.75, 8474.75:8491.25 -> 0.04 mag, 66.2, 61.3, 64.6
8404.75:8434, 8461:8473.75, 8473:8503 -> 0.06 mag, 65.9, 61.7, 63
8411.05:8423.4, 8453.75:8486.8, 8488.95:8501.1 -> 0.05 mag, 67.3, 62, 63.7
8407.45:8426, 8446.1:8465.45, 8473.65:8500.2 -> 0.04 mag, 66.8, 61.7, 64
